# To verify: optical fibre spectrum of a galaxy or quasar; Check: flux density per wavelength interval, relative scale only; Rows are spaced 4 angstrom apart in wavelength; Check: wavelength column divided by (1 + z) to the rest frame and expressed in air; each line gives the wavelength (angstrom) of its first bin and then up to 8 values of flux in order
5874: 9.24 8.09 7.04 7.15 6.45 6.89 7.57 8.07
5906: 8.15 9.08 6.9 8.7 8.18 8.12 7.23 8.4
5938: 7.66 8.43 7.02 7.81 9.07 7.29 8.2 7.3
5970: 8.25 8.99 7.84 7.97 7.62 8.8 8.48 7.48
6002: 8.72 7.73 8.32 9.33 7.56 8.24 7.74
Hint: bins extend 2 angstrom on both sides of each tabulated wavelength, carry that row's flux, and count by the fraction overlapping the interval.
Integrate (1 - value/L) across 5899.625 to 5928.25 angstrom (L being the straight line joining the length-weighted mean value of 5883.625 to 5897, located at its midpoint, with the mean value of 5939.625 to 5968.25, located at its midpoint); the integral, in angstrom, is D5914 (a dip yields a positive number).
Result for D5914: -3.6 angstrom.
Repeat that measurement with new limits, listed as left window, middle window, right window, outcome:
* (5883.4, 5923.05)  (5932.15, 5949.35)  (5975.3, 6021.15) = 0.0 angstrom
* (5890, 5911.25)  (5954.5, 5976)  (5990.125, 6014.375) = 0.1 angstrom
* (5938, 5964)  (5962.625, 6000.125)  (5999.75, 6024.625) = 0.1 angstrom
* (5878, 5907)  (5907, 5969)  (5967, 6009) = -1.8 angstrom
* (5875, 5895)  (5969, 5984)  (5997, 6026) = -0.6 angstrom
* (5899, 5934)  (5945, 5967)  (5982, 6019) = 0.8 angstrom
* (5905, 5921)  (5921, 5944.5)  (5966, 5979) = 0.7 angstrom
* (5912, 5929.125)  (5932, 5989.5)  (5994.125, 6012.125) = 0.1 angstrom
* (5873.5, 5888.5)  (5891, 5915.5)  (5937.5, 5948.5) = -0.1 angstrom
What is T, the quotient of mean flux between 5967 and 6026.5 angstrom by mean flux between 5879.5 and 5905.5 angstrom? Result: 1.13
